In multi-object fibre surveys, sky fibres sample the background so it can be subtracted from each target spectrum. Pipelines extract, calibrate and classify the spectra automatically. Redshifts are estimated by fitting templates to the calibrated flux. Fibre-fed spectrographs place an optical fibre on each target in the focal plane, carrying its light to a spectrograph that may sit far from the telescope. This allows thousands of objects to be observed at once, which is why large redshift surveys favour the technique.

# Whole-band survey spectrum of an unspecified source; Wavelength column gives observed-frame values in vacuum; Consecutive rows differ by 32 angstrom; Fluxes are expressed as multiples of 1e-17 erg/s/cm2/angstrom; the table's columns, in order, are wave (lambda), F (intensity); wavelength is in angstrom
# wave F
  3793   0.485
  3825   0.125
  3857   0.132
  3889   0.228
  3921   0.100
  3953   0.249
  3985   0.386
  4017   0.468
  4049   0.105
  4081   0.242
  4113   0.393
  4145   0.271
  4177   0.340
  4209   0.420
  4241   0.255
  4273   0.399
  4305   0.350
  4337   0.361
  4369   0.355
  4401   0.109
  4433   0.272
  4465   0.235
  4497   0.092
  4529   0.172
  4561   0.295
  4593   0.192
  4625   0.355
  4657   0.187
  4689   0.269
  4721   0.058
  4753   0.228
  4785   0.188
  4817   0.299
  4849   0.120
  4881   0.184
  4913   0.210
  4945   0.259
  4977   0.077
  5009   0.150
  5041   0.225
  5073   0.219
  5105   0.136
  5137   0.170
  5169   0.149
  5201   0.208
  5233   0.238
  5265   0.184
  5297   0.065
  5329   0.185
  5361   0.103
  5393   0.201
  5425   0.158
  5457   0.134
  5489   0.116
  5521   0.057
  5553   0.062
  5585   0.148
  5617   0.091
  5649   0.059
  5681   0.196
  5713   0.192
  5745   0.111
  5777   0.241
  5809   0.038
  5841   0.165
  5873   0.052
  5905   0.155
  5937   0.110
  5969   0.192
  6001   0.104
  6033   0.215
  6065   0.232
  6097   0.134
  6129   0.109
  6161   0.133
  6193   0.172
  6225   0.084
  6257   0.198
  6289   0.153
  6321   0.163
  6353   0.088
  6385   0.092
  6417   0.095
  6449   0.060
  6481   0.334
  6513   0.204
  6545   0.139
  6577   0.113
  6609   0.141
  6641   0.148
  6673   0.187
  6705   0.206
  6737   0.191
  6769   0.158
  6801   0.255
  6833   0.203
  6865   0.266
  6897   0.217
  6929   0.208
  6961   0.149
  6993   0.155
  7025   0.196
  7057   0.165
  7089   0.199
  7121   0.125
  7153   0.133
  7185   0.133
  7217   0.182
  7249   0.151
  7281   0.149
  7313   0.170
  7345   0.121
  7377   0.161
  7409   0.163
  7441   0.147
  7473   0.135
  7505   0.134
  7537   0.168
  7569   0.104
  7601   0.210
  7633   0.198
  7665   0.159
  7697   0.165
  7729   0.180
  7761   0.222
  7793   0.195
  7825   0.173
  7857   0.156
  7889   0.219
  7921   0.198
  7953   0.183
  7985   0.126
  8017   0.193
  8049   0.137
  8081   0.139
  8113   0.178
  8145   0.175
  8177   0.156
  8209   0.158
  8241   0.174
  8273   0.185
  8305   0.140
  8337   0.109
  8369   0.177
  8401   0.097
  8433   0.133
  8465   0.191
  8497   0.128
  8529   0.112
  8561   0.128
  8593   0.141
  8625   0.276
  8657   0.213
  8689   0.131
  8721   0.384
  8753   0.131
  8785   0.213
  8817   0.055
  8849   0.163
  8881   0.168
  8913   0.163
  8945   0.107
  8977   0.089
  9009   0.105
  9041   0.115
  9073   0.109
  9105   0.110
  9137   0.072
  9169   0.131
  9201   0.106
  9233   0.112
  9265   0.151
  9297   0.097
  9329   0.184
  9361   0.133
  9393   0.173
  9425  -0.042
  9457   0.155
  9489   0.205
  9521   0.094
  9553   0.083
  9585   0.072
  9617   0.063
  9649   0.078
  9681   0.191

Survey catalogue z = 0.739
